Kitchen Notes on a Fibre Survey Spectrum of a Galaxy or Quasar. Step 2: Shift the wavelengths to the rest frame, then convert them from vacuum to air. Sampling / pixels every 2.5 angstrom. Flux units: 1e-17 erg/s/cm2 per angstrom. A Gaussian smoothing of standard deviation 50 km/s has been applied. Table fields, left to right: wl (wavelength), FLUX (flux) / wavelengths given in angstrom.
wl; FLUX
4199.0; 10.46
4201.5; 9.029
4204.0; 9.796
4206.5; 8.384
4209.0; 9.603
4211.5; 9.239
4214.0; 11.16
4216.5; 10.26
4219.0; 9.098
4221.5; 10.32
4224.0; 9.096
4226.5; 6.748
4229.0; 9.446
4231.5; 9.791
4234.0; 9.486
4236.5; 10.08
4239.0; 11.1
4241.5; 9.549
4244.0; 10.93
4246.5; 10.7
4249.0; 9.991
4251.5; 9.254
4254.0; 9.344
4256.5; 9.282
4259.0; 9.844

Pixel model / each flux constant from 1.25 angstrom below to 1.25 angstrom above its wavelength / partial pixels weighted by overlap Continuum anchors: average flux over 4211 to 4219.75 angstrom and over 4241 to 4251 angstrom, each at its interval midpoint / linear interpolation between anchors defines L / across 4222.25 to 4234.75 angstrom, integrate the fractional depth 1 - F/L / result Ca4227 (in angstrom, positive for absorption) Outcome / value 1.48 angstrom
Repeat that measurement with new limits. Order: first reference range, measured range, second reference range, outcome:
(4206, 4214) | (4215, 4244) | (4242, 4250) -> 1.1 angstrom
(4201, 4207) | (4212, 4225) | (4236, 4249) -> -0.4 angstrom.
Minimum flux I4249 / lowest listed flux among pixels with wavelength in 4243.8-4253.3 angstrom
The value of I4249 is 9.254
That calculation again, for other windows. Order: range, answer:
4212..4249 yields 6.748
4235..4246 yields 9.549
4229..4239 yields 9.446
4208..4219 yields 9.098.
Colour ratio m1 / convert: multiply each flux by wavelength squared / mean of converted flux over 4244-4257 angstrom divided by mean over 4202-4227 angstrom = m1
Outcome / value 1.06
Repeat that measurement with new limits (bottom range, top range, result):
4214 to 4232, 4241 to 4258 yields 1.07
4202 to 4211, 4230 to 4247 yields 1.12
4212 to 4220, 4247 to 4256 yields 0.97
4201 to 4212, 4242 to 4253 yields 1.12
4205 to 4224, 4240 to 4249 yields 1.08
